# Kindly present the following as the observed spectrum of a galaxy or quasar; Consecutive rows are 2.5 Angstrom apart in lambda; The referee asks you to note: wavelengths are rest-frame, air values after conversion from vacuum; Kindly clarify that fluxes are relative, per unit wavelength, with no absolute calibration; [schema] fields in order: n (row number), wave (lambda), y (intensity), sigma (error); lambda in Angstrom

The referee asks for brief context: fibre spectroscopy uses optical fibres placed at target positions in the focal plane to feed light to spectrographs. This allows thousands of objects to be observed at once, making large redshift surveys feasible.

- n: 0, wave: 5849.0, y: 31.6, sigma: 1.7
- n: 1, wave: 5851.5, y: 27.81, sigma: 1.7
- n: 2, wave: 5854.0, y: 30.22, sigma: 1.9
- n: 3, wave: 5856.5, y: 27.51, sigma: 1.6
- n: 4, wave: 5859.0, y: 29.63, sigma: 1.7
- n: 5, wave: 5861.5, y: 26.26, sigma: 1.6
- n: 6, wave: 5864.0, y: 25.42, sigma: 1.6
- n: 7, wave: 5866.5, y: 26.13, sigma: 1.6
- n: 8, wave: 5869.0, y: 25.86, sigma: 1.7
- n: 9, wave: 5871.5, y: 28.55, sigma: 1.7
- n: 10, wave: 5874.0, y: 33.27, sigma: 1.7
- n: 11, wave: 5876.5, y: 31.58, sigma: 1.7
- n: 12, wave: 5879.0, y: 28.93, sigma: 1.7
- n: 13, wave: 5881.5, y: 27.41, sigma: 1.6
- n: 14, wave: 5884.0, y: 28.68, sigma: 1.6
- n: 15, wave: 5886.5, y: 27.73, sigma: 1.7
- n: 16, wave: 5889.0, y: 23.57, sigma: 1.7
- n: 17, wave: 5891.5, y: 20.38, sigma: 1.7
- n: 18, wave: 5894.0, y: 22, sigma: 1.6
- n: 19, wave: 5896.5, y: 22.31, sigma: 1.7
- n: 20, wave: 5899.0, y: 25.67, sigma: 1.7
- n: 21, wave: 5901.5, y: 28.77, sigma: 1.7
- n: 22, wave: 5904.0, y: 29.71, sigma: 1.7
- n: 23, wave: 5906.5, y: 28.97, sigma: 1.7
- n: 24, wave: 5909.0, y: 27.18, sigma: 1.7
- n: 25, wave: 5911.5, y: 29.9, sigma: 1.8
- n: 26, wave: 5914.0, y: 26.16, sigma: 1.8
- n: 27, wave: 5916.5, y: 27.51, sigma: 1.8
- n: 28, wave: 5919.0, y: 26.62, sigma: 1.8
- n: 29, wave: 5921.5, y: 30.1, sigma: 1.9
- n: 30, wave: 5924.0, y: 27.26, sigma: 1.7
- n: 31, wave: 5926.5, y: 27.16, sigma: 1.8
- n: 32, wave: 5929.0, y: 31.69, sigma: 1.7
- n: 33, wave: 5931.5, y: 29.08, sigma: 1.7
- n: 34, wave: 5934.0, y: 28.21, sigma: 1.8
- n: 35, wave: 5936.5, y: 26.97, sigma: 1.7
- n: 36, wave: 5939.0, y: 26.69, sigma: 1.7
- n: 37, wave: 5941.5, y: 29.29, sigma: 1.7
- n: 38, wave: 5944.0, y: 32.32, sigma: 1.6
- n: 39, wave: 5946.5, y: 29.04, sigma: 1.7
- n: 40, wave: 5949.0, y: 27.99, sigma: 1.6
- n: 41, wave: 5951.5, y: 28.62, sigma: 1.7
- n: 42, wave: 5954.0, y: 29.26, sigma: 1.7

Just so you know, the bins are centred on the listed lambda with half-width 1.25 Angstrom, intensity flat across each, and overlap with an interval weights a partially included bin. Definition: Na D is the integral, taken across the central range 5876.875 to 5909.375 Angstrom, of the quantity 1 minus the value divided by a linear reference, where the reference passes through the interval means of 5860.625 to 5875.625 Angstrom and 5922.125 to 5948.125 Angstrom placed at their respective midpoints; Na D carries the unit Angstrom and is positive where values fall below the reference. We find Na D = 2.01 Angstrom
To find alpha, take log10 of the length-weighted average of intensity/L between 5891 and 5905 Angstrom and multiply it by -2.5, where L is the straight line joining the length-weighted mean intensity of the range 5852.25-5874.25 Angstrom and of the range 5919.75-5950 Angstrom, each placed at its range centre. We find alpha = 0.14 mag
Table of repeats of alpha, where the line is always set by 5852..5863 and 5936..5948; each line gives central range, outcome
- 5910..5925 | 0.03 mag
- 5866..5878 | -0.03 mag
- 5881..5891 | 0.09 mag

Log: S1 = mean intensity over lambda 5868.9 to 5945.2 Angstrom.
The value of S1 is 27.8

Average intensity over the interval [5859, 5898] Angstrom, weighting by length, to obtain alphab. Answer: 26.6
